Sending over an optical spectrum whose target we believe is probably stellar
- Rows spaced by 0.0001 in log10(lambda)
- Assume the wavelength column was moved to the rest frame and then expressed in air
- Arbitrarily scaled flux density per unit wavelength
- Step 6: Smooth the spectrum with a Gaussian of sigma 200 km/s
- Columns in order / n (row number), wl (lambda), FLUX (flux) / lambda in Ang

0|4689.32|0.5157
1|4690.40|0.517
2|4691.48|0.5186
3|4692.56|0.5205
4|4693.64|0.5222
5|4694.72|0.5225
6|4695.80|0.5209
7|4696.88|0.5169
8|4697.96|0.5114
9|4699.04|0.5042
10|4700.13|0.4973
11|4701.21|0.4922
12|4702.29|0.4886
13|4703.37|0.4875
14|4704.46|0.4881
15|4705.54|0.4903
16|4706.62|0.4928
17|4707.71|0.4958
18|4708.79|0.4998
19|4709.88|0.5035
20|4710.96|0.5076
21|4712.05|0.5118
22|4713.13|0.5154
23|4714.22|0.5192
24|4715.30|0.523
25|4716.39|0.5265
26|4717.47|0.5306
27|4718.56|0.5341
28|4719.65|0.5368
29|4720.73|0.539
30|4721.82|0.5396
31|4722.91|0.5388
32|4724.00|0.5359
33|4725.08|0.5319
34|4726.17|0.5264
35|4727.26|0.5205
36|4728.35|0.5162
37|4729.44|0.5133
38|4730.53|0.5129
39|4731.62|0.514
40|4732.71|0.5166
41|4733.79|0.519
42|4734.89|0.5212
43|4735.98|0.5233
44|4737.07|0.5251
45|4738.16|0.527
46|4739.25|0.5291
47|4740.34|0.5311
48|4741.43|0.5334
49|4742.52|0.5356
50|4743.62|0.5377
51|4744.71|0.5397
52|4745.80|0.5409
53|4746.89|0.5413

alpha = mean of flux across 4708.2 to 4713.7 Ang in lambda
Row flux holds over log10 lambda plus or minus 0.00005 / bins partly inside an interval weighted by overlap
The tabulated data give 0.507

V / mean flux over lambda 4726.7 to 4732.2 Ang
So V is 0.515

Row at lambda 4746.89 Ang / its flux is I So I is 0.5413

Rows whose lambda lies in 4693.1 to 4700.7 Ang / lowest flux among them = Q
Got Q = 0.4973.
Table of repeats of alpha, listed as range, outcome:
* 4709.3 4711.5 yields 0.505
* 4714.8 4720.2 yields 0.53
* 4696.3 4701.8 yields 0.505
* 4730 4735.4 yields 0.517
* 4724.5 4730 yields 0.522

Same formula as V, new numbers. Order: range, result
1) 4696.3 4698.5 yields 0.515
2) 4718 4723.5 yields 0.537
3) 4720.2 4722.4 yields 0.538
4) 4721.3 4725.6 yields 0.537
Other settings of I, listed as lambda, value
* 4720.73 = 0.539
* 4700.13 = 0.4973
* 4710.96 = 0.5076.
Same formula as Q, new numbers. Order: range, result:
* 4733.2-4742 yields 0.519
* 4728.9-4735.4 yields 0.5129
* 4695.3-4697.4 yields 0.5169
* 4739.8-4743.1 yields 0.5311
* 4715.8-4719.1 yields 0.5265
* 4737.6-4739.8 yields 0.527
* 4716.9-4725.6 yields 0.5306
